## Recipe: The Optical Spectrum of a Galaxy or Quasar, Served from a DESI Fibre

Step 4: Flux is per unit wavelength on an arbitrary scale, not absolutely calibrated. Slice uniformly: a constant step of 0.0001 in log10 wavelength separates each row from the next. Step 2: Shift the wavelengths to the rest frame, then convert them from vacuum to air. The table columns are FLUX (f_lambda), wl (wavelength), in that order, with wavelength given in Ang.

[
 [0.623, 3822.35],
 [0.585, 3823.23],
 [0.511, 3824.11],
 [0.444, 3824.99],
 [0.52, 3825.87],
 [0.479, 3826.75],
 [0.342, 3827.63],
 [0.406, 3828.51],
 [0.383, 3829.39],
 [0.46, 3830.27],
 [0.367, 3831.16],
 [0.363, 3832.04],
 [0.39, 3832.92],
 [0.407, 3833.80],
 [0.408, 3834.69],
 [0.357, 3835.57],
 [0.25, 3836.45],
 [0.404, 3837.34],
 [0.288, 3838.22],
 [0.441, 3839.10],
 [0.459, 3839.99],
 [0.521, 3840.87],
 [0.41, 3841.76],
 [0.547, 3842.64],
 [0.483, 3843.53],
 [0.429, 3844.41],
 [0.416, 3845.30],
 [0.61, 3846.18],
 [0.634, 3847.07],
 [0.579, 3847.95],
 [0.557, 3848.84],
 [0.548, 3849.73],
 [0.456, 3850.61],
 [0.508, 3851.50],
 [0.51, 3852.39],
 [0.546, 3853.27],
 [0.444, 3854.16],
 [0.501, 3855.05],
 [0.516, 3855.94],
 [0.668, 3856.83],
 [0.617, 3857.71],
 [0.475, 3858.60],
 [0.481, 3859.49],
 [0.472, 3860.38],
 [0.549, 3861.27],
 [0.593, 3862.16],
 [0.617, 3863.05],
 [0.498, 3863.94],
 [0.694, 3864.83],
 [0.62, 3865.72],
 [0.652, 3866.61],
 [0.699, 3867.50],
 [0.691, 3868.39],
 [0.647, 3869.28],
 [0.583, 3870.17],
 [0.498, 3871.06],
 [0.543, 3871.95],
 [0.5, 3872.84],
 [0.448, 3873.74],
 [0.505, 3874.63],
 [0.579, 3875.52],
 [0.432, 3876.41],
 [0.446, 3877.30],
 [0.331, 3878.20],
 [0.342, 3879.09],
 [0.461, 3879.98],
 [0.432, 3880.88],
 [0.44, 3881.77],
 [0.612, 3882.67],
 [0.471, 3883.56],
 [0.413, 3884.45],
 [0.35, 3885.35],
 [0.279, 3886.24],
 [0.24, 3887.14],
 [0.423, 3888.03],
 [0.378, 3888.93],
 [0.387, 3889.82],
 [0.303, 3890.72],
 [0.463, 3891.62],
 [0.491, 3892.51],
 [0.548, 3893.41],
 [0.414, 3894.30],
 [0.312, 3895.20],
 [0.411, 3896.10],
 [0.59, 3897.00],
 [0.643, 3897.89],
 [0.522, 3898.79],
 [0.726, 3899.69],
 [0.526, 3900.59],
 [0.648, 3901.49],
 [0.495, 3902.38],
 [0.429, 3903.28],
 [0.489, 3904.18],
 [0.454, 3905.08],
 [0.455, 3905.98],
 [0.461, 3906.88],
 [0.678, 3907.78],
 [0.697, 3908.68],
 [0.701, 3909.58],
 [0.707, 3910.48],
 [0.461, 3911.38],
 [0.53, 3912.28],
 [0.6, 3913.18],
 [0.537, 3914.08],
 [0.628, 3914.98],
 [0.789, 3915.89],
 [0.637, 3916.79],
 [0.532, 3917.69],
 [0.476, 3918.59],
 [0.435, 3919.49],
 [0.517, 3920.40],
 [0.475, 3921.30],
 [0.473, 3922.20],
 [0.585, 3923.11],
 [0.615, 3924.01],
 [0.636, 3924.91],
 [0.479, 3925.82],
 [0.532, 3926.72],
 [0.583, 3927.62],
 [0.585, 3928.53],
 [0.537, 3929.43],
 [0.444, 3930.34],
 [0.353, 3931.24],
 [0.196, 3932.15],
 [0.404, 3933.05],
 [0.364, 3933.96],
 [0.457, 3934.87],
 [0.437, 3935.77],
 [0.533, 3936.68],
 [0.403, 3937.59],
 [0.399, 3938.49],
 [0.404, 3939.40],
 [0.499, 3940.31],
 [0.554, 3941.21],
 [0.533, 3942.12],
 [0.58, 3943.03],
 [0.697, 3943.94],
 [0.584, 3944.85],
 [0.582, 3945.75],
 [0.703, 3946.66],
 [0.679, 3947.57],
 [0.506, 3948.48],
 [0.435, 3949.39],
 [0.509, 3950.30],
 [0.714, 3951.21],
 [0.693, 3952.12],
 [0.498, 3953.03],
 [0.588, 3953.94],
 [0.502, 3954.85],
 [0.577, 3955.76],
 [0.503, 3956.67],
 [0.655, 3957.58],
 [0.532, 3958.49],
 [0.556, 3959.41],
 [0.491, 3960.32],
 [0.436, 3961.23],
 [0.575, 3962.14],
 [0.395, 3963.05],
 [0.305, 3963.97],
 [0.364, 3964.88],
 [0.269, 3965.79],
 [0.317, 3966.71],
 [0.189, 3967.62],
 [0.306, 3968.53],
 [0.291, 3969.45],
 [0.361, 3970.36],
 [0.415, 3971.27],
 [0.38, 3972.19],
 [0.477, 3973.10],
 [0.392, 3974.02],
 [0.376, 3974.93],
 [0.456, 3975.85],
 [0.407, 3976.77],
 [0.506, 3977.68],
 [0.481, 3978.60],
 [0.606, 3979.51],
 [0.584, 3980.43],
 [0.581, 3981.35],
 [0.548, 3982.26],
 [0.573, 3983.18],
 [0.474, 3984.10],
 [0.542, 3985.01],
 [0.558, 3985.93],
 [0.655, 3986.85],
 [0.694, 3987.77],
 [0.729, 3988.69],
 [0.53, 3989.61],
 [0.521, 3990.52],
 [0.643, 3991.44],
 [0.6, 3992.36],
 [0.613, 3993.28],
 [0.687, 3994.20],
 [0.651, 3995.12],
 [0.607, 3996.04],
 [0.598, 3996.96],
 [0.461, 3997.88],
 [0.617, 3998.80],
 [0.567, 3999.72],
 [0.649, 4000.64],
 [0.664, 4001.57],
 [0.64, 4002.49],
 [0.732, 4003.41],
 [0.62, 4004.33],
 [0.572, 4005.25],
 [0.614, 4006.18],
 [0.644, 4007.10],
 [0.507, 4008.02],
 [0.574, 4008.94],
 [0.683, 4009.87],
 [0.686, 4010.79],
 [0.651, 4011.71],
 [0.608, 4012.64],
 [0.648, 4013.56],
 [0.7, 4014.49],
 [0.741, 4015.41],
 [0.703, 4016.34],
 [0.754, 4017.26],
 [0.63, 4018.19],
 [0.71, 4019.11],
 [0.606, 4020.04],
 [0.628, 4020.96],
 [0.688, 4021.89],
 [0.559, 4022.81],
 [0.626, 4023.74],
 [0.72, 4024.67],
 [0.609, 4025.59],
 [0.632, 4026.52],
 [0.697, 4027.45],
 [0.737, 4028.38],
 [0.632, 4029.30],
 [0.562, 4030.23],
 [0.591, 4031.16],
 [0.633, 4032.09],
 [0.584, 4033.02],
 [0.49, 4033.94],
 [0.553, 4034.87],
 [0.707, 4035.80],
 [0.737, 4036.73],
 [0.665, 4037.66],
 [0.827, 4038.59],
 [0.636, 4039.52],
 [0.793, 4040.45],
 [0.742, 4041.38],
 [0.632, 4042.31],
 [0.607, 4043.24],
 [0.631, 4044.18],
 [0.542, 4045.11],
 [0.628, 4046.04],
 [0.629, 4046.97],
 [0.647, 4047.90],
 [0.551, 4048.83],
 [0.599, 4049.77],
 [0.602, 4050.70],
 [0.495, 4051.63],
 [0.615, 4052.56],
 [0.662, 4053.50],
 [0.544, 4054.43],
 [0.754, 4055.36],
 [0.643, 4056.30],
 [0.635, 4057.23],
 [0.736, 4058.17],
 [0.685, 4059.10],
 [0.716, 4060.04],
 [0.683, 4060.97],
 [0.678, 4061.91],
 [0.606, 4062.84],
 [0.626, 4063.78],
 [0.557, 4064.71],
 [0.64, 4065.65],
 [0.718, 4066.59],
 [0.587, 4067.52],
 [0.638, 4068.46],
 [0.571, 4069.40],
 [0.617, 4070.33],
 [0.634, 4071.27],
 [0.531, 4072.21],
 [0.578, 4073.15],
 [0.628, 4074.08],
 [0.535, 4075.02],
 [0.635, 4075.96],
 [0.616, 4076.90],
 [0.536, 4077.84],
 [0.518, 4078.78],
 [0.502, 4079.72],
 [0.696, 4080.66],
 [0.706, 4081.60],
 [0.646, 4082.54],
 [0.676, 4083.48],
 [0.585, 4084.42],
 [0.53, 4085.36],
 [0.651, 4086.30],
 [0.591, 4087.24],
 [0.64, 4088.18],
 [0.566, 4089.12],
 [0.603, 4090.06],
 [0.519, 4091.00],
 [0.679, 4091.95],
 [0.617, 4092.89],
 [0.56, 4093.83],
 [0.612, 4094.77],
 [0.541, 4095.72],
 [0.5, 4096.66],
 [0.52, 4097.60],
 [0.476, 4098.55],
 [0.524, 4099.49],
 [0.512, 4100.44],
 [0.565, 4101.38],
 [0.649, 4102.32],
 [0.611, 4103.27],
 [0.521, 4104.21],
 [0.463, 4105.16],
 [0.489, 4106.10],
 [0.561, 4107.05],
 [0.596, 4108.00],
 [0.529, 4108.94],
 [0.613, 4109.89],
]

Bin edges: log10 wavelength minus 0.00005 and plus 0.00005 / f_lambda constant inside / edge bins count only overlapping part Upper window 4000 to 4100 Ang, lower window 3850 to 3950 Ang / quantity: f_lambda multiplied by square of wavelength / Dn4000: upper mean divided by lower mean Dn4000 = 1.31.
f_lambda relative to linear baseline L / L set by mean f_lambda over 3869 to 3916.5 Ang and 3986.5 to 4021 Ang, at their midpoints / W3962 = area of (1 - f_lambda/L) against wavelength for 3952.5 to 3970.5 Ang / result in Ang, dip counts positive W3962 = 4.5 Ang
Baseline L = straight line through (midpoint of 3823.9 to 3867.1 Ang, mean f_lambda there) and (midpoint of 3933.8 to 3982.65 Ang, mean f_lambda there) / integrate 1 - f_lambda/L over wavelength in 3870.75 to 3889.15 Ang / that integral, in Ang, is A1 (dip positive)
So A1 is 2.0 Ang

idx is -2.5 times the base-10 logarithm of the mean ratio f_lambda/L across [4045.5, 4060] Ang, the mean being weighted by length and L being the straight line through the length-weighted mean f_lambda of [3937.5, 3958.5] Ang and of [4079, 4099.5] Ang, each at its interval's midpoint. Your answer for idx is -0.089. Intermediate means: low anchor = 0.559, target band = 0.631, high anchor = 0.589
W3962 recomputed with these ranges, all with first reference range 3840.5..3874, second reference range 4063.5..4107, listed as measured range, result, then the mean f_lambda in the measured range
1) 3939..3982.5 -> 5.6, 0.491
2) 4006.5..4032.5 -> -3.4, 0.648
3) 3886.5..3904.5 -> 2.7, 0.47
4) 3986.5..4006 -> -1.8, 0.621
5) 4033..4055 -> -2.0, 0.632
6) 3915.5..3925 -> 0.0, 0.557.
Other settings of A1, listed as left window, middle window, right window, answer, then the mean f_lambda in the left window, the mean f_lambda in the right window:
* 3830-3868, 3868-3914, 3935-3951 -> 1.8 Ang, 0.499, 0.533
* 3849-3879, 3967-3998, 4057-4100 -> 3.3 Ang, 0.539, 0.605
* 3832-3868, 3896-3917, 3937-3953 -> -1.7 Ang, 0.505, 0.556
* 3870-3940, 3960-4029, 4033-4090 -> 1.1 Ang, 0.491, 0.627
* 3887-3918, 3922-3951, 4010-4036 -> 2.5 Ang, 0.526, 0.646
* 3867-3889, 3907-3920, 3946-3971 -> -3.3 Ang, 0.472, 0.48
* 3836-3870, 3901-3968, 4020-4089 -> 6.0 Ang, 0.528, 0.629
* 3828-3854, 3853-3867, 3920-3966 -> -2.9 Ang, 0.453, 0.51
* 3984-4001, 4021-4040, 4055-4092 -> -1.0 Ang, 0.602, 0.621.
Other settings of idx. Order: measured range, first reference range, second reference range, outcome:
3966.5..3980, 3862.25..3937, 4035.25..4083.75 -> 0.38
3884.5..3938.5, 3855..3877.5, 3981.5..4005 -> 0.16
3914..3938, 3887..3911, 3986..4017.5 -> 0.07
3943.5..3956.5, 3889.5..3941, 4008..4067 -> -0.08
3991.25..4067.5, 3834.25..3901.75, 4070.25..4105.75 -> -0.15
